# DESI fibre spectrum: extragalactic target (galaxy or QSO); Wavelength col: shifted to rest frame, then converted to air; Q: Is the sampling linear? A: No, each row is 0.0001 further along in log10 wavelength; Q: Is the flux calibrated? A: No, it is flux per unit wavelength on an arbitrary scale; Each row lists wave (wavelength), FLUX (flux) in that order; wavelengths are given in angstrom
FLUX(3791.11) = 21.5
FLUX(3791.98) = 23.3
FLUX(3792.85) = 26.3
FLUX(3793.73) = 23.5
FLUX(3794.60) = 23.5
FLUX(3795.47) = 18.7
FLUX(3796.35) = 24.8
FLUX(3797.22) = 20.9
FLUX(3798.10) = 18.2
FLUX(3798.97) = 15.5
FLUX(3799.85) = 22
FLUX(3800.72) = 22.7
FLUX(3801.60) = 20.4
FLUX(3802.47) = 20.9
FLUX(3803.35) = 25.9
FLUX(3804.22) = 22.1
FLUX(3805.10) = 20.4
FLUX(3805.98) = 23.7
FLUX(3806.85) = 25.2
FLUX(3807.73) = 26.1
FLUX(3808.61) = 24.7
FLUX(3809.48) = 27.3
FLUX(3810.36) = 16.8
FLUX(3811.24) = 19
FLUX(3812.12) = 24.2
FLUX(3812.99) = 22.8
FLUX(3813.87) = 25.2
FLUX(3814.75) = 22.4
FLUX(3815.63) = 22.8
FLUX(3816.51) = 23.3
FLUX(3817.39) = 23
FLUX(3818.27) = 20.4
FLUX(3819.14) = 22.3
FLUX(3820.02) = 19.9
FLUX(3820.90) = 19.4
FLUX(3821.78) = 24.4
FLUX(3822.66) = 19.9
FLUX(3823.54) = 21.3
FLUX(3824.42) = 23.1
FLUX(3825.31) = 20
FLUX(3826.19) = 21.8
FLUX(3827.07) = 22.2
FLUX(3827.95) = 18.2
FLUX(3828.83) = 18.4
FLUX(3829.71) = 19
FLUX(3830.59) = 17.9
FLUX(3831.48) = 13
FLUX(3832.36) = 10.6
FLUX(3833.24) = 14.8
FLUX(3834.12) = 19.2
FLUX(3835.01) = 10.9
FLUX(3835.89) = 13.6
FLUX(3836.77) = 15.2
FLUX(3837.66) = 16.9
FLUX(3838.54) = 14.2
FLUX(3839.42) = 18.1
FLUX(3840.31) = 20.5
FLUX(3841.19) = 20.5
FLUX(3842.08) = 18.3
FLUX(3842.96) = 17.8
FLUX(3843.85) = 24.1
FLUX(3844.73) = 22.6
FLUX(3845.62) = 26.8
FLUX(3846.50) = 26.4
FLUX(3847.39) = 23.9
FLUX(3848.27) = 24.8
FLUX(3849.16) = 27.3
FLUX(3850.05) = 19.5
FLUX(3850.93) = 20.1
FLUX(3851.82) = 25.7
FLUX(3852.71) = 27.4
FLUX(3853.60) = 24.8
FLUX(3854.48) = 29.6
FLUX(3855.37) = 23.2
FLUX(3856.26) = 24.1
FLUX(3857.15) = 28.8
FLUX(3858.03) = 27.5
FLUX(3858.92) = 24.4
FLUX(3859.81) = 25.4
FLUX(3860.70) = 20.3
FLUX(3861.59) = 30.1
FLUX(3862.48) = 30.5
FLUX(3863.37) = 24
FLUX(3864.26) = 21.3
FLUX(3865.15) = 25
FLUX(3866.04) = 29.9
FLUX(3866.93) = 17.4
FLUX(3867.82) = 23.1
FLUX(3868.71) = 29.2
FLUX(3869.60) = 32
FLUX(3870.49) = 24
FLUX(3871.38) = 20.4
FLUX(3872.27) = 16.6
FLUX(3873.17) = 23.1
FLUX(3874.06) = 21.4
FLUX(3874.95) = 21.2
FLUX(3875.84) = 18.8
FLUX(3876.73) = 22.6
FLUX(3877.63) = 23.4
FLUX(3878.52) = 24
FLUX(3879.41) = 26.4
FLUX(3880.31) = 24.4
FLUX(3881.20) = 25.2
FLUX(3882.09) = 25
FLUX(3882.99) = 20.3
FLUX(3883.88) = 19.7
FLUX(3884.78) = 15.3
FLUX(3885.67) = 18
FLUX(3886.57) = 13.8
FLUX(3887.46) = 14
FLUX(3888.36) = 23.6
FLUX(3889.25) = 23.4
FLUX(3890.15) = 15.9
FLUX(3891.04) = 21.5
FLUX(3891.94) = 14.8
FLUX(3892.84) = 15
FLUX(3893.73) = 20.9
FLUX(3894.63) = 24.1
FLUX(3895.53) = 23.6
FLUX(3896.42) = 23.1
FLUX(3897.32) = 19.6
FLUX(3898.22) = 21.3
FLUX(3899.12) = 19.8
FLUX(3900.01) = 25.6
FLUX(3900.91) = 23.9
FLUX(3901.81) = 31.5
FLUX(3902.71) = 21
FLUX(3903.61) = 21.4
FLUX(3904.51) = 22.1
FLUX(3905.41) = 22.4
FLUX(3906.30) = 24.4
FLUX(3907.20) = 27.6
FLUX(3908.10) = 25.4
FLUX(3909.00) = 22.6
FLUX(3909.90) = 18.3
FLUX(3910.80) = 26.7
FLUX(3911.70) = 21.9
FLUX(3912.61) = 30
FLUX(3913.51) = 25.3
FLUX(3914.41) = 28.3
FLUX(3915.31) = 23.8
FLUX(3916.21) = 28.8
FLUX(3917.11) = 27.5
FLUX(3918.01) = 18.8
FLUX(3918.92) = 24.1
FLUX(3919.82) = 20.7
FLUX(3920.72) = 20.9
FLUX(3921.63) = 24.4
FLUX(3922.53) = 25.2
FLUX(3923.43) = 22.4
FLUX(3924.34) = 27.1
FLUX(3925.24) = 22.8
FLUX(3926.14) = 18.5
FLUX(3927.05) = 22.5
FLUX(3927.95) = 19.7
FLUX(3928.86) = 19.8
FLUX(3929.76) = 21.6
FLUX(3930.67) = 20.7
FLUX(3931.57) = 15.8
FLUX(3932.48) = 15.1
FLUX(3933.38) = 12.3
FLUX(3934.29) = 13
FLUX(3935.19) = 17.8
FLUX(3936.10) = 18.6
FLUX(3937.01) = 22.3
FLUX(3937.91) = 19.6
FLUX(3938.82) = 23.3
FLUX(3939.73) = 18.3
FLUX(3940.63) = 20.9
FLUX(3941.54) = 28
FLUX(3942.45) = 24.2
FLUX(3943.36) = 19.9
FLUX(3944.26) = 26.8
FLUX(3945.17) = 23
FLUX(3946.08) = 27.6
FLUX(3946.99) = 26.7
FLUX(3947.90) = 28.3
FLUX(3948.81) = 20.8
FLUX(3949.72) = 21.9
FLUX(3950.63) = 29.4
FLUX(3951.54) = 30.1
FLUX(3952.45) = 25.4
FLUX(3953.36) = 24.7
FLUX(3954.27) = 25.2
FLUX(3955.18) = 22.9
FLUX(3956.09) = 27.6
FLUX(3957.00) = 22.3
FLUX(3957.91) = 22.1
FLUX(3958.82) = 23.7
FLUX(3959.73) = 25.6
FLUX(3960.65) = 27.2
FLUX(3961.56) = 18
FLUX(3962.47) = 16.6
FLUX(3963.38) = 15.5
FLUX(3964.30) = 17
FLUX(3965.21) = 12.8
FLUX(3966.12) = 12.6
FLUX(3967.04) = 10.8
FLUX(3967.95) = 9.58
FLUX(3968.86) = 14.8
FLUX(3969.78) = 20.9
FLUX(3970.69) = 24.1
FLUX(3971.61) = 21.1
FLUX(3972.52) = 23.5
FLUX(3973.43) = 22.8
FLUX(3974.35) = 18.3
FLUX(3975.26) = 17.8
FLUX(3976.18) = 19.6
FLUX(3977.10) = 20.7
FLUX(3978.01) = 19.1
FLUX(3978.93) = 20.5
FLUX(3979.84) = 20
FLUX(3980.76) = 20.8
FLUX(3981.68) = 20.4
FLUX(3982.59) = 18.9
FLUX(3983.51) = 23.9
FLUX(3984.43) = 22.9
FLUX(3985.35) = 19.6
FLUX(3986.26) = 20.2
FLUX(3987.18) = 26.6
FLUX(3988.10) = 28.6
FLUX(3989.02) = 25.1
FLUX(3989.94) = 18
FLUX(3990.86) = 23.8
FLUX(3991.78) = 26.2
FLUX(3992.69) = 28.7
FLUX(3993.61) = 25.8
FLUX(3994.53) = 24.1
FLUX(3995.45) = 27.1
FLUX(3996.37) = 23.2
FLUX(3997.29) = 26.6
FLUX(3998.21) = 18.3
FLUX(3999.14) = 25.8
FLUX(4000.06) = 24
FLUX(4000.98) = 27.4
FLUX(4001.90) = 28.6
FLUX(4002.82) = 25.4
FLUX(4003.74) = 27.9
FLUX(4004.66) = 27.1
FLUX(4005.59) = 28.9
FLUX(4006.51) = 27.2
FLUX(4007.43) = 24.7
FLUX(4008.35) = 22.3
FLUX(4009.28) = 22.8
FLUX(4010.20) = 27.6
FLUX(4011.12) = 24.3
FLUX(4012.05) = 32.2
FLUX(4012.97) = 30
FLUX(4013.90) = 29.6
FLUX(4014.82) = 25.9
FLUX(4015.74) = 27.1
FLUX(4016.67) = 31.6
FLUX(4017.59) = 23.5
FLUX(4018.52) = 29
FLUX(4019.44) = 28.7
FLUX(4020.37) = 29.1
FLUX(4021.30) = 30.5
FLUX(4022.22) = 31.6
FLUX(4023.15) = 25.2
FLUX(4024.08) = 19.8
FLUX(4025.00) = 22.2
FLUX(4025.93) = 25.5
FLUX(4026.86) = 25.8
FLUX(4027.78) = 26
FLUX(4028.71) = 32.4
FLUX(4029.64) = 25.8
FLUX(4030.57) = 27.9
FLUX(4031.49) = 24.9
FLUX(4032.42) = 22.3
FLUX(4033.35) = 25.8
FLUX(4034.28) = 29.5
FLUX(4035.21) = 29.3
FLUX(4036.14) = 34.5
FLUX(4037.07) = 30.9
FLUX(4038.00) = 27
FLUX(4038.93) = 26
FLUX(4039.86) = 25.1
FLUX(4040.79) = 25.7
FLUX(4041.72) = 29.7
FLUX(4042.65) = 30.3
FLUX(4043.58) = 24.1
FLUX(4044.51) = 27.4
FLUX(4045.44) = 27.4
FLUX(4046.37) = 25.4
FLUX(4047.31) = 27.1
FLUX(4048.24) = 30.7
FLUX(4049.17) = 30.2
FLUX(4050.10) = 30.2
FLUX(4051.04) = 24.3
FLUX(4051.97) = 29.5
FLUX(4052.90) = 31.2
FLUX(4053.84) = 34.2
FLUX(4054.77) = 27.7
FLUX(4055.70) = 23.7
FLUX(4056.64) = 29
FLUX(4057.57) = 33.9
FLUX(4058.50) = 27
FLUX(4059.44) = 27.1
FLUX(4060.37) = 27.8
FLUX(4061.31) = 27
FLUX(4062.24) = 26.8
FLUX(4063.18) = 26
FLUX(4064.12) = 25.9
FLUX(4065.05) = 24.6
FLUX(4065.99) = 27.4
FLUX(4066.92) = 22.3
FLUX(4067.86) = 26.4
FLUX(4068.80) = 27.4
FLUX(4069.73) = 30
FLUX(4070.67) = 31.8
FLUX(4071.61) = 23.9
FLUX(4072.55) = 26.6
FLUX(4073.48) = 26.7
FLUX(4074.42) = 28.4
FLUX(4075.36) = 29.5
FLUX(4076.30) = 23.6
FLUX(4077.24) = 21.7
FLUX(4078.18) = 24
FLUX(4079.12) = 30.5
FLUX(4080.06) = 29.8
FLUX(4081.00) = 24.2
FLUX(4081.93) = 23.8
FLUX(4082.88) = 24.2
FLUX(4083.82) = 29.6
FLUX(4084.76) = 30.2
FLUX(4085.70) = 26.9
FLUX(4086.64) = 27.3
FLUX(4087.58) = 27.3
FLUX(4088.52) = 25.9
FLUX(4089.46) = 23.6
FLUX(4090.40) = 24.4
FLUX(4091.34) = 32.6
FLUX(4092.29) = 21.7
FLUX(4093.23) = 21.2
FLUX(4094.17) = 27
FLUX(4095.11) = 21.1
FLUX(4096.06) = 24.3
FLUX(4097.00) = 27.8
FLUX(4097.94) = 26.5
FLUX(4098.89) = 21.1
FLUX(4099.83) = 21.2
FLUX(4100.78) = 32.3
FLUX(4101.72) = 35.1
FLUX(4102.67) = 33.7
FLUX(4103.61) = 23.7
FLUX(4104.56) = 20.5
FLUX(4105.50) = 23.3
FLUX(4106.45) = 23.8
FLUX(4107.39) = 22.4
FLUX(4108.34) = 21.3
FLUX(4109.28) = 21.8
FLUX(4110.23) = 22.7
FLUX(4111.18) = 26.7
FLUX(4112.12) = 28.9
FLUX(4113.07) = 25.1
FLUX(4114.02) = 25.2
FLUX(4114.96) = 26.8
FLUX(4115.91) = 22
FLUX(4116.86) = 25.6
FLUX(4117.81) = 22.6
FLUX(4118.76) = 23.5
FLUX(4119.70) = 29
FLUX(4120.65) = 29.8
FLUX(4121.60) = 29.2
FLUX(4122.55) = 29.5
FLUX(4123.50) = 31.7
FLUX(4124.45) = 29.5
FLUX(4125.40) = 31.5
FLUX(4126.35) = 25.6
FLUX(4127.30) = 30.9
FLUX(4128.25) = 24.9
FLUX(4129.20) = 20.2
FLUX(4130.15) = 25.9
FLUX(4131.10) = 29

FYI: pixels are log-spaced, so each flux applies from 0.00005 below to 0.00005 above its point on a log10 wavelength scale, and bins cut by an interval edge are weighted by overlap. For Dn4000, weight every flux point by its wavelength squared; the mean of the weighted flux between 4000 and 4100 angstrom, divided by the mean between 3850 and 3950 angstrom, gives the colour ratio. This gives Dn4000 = 1.3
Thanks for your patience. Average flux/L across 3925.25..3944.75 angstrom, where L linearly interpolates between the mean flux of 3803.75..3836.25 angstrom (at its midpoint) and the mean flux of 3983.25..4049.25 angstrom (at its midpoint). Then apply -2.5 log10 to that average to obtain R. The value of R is 0.20 mag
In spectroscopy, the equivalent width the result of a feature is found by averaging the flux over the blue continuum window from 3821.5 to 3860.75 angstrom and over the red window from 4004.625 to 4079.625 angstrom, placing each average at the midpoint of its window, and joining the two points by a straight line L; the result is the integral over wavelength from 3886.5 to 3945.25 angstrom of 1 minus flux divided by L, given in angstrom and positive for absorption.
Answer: 3.7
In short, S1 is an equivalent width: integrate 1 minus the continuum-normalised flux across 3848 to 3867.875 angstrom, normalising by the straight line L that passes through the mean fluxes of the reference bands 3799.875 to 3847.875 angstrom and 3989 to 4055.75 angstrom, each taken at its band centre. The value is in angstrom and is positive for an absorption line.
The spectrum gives -3.0 angstrom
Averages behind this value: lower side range 20.7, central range 25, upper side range 26.9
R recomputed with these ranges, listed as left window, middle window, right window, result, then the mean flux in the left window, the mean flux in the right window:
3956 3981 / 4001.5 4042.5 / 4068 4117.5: -0.22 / 19.3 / 25.9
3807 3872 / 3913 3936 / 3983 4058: 0.13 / 22.1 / 26.8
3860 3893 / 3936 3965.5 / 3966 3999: -0.07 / 22.1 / 21.4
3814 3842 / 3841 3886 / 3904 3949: -0.17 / 19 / 22.5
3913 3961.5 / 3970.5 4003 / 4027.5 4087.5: 0.08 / 22.9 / 27.5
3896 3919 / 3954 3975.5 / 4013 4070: 0.28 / 24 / 27.6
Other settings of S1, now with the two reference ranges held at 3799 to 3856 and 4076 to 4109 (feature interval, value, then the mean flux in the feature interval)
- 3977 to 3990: 1.08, 21.8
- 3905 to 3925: -1.51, 24.4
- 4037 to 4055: -2.38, 28.2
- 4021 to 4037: -1.62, 27.1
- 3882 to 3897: 1.91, 19.4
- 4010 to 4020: -1.57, 28.2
